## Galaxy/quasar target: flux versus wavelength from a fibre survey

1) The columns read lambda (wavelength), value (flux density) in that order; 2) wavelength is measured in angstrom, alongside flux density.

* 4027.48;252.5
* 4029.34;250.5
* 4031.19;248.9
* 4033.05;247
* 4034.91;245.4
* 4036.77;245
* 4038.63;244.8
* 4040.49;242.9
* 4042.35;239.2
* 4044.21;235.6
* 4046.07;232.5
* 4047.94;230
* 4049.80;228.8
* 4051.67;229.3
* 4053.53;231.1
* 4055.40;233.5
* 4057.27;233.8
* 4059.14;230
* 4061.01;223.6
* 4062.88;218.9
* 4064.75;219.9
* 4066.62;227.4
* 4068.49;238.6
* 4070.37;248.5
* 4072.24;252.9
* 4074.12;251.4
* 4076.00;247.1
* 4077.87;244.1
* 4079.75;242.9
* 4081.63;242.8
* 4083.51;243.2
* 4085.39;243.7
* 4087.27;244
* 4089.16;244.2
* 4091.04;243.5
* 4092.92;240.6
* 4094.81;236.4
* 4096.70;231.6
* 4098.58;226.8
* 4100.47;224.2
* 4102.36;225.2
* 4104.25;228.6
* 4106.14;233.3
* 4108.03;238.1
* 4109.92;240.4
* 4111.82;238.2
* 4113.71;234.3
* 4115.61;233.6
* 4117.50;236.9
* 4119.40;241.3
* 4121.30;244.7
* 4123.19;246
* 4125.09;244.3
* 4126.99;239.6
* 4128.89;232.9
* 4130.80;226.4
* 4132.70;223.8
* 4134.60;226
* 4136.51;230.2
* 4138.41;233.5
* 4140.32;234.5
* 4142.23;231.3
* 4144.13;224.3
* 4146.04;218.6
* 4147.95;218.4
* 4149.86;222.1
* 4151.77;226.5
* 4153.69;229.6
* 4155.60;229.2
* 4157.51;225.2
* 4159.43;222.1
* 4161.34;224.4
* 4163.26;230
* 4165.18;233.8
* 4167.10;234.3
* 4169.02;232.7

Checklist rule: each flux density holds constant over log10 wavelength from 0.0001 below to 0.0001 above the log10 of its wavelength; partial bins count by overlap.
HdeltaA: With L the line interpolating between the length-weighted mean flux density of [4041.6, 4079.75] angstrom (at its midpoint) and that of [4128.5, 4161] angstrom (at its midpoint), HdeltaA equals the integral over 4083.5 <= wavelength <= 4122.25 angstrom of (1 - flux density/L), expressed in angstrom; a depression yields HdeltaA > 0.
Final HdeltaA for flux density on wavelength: -1.0 angstrom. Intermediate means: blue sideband 235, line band 237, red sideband 227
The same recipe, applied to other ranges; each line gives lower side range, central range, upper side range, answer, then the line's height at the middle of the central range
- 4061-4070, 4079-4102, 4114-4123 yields -0.52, 233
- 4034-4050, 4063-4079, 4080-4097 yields 0.02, 240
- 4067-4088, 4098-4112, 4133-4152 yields 0.32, 237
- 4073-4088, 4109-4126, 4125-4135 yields -0.37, 235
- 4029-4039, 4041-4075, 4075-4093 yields 1.62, 245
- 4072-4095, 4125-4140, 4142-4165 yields -0.03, 231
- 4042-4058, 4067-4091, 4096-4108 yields -1.48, 231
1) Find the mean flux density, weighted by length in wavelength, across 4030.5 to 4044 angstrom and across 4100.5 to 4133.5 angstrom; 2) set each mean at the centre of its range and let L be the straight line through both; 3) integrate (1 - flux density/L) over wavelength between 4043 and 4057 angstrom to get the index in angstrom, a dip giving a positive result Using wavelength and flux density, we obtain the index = 0.6 angstrom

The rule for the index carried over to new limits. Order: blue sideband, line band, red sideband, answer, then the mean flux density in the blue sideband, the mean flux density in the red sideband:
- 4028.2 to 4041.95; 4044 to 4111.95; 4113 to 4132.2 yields 1.73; 246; 238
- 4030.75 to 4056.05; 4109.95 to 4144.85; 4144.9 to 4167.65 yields -0.87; 238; 226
